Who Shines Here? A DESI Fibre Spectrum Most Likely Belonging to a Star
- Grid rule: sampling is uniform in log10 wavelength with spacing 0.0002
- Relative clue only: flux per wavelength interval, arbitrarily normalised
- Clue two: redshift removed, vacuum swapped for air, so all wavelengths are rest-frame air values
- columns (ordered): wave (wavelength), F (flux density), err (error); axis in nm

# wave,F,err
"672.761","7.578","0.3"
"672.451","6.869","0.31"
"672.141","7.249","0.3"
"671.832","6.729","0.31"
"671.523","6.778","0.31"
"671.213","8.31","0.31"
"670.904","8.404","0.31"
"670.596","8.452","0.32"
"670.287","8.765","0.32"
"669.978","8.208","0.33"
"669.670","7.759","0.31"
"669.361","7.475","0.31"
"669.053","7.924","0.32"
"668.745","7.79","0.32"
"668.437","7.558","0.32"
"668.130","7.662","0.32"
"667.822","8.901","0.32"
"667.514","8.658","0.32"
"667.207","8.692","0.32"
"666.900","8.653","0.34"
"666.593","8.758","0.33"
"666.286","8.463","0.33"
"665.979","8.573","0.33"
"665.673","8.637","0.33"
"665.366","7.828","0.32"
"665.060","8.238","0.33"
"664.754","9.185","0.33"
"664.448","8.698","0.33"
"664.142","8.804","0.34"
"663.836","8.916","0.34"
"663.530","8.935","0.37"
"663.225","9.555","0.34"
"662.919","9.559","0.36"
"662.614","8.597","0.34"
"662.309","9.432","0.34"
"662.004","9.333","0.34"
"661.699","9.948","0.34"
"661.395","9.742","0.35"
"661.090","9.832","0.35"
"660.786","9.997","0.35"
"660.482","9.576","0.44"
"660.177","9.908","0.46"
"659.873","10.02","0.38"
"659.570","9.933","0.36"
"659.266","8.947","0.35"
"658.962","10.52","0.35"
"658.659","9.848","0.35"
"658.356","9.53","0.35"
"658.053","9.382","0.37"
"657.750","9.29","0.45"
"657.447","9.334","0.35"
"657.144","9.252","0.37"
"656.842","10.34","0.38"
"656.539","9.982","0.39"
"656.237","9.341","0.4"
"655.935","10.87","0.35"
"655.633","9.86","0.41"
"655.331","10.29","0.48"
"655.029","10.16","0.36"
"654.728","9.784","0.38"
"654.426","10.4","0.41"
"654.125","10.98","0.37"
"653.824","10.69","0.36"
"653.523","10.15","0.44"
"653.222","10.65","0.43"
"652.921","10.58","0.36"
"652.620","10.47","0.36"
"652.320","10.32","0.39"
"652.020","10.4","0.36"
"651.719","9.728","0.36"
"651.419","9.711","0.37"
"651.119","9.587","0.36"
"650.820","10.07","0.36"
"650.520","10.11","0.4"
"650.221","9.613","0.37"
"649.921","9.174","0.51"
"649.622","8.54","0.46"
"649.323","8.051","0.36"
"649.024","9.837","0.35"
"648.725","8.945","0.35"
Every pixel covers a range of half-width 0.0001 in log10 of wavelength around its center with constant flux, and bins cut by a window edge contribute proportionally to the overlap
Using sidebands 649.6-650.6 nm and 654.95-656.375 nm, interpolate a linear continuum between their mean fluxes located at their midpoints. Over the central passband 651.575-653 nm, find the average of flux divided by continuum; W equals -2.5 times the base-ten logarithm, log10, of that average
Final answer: -0.07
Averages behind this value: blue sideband 9.41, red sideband 10.1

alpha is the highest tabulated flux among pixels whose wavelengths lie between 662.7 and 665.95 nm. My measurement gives 9.559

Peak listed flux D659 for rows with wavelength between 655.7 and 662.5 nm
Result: 10.87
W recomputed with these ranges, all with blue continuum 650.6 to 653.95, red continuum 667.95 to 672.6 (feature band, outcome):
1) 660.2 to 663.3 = -0.08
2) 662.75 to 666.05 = -0.03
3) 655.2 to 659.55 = -0.03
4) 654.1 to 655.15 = -0.04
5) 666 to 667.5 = -0.05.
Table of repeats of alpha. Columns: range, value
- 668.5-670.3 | 8.765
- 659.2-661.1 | 10.02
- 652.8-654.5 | 10.98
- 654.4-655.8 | 10.4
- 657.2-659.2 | 10.52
